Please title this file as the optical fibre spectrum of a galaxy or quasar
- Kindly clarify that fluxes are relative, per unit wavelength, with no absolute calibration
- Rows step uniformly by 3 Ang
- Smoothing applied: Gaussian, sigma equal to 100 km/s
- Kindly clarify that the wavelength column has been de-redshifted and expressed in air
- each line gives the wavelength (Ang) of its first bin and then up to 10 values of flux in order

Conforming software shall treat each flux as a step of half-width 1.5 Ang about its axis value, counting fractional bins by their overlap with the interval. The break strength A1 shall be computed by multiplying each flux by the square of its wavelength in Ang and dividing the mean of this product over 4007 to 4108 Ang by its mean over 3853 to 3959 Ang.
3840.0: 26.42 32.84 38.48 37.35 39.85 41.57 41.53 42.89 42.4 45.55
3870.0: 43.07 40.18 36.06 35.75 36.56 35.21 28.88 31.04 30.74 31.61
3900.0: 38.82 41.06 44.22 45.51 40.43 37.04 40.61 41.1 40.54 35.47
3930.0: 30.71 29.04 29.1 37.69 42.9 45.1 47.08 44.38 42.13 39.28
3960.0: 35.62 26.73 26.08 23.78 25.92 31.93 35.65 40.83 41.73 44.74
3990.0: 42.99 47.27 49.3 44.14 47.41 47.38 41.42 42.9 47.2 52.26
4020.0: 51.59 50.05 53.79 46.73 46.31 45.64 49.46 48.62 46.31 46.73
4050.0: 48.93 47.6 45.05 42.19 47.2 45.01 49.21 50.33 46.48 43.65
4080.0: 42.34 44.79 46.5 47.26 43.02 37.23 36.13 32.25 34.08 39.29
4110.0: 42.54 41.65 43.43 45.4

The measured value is 1.26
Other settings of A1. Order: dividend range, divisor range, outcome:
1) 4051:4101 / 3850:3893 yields 1.28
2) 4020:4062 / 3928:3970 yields 1.39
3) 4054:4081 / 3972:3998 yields 1.17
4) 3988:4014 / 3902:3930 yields 1.18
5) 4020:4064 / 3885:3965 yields 1.35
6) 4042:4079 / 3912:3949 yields 1.31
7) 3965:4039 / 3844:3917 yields 1.19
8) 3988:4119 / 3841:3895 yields 1.31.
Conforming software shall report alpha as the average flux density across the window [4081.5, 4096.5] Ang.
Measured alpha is 43.8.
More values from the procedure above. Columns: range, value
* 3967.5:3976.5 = 27.2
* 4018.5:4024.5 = 50.8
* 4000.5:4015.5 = 45.3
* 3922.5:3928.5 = 38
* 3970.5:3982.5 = 33.6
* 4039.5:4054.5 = 47.6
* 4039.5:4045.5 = 47.5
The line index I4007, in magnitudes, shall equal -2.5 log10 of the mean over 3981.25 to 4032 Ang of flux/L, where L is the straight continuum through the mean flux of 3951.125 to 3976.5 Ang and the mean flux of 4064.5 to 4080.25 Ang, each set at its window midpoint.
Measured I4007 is -0.23 mag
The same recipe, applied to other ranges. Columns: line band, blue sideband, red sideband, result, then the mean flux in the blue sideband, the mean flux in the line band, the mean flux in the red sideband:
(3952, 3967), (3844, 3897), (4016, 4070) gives 0.24 mag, 37.8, 34.6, 47.9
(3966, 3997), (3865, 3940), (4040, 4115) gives 0.07 mag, 37.1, 37.6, 43.7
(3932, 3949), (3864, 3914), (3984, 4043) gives 0.09 mag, 37.9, 38.5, 47.2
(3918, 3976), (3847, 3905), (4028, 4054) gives 0.18 mag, 38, 35.7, 47.4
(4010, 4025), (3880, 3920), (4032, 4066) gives -0.11 mag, 37.1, 49.2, 46.6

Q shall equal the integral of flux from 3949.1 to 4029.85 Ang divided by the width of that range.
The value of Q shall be 41.6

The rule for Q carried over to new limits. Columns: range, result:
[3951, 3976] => 32.2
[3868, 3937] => 36.8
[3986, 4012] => 45.3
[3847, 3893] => 38.4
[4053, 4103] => 43.7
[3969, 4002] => 40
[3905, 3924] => 41.3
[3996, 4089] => 47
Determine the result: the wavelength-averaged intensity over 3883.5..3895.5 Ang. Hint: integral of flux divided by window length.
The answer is 31.5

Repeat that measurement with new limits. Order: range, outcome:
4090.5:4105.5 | 36.5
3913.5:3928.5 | 39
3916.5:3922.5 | 40.9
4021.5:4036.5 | 48.5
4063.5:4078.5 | 46.9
